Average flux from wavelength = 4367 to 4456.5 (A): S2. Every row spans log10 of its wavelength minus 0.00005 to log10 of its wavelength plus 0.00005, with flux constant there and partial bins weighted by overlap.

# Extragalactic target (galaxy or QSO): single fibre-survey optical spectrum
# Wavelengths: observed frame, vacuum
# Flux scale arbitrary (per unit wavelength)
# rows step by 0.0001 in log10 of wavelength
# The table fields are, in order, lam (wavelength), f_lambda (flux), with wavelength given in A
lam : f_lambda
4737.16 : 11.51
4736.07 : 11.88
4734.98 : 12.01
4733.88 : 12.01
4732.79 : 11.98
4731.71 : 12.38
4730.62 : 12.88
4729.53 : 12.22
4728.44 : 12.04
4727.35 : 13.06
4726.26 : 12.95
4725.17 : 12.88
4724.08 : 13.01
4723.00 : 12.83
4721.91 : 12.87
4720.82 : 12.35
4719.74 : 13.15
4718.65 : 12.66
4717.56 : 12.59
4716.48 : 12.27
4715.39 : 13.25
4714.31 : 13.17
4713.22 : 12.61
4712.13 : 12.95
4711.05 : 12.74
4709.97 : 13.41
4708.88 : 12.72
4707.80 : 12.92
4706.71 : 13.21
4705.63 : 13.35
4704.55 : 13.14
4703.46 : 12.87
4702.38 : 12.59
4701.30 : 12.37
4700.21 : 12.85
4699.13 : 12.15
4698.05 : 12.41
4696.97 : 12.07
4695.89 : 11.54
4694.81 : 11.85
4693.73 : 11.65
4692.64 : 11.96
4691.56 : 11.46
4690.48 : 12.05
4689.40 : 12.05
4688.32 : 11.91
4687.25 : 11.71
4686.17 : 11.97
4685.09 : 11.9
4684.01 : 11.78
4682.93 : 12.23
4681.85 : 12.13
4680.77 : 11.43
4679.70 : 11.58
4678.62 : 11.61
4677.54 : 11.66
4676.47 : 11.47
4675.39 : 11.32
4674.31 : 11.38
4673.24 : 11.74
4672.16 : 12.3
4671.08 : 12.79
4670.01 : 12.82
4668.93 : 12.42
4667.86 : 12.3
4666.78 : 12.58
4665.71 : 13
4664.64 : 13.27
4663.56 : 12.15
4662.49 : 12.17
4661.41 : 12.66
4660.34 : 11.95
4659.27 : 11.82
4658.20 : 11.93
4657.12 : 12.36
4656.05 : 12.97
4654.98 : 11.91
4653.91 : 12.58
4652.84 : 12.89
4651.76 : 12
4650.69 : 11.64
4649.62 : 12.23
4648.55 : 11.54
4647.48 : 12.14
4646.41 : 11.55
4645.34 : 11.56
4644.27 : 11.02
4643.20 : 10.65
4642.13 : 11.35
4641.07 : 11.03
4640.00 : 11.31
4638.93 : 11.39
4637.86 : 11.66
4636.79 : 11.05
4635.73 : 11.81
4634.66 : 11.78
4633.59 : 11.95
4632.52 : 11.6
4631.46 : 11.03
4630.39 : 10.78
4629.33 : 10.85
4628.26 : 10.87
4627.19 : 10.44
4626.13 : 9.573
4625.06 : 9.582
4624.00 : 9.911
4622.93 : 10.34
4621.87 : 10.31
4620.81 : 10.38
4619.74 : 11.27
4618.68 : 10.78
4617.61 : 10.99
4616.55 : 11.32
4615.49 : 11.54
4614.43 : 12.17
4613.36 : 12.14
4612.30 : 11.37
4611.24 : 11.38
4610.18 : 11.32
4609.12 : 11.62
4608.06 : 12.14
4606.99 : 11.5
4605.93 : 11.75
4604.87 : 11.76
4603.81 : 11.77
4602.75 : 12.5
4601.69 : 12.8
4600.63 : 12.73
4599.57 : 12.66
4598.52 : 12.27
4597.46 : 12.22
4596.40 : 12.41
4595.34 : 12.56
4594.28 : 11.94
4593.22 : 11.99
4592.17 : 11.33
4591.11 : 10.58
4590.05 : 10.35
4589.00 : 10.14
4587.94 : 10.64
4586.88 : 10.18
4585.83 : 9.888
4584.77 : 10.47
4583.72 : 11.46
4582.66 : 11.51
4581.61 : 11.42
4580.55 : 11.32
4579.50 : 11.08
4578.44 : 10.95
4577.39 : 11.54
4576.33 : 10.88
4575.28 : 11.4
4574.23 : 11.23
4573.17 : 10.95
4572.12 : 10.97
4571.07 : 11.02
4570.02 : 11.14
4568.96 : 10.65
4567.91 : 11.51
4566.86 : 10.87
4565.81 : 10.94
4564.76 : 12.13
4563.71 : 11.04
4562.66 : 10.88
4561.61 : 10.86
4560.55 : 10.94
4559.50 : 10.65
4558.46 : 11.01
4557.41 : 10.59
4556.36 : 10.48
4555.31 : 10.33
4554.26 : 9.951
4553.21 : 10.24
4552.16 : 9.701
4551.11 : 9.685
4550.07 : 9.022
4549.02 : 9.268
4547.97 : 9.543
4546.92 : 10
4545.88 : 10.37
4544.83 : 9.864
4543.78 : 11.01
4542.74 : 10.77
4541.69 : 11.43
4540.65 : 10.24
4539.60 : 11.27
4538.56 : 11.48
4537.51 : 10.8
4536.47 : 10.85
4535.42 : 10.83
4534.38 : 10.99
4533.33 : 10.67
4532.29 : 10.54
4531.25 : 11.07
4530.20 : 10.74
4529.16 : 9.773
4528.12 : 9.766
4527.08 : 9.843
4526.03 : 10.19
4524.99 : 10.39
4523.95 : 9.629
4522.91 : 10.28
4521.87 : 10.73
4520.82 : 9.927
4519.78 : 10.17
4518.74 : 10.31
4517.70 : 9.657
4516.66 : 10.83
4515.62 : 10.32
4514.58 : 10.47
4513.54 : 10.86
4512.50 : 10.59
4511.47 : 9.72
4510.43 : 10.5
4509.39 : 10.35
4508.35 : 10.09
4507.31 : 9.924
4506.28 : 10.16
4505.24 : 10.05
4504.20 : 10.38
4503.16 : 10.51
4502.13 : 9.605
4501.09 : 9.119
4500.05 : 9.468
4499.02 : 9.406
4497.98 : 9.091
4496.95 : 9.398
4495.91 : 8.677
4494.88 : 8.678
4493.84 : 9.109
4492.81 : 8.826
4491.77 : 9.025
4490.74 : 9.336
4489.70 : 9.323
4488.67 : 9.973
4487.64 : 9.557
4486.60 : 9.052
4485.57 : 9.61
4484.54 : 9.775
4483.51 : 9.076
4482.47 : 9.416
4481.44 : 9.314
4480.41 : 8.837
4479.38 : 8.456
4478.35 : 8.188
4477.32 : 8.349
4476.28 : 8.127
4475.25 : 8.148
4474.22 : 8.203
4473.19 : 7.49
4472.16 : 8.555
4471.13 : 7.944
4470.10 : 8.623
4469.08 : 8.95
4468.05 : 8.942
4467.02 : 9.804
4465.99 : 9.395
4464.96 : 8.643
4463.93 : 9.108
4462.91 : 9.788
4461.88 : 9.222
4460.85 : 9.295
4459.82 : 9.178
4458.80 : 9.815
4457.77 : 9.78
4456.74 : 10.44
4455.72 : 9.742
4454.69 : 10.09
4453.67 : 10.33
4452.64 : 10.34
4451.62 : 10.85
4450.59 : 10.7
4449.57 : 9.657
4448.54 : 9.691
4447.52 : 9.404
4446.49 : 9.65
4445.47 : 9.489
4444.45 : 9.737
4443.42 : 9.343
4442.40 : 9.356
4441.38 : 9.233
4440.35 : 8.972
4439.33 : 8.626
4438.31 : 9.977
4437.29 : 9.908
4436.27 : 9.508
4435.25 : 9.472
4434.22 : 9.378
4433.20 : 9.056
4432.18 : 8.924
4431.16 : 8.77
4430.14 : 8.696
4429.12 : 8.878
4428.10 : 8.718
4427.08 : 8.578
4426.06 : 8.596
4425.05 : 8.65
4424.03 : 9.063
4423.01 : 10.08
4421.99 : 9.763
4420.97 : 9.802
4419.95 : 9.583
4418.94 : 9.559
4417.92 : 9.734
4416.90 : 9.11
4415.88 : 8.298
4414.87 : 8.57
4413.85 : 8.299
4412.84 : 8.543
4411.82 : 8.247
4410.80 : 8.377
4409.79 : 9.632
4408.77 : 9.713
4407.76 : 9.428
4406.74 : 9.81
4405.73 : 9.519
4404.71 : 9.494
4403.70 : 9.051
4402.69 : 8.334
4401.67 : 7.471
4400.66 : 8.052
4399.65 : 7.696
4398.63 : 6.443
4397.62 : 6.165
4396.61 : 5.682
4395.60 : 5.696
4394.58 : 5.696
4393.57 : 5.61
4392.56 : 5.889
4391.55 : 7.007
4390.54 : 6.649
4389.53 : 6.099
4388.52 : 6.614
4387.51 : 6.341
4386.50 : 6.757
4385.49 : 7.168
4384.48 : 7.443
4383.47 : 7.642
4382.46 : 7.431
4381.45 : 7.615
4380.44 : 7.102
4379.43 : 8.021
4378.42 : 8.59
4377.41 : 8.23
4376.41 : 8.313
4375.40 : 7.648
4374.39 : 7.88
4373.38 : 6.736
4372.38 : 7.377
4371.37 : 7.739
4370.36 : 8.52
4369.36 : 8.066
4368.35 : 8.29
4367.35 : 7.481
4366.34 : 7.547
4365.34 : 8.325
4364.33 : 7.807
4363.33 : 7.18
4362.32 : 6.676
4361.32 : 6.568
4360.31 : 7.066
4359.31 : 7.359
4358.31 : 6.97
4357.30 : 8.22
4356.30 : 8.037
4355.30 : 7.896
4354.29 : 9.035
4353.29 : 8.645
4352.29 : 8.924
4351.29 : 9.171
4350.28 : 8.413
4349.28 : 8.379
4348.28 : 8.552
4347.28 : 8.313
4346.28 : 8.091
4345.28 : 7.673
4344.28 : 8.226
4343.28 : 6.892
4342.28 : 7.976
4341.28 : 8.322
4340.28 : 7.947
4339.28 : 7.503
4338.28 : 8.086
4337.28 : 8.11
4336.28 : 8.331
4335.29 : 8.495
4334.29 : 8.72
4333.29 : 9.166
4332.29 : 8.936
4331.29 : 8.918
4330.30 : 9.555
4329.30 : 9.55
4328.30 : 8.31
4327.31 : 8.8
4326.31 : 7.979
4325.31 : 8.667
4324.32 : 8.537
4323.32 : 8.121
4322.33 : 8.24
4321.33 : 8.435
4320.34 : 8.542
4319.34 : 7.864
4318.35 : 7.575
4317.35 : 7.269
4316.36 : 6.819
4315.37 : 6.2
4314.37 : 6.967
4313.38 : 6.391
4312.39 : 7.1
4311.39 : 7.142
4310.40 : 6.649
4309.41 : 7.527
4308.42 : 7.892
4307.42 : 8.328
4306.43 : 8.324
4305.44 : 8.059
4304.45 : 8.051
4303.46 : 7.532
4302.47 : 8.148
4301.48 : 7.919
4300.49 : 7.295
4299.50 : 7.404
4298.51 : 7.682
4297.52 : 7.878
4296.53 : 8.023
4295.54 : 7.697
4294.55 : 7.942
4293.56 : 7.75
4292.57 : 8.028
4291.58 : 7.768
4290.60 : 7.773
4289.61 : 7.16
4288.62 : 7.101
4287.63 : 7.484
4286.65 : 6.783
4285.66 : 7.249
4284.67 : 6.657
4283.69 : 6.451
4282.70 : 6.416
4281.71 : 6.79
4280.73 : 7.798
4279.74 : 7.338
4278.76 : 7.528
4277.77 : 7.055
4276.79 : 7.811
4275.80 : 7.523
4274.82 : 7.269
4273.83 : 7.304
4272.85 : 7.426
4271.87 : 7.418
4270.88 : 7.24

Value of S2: 8.49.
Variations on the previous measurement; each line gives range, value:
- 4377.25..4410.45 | 7.52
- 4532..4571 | 10.6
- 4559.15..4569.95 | 11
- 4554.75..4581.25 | 11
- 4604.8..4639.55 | 11.2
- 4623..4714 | 11.9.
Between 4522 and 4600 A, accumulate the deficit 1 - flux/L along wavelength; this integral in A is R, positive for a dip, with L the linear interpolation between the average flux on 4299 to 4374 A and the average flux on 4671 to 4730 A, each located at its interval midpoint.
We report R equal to -1.0 A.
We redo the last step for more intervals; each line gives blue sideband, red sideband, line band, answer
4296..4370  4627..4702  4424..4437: 0.2 A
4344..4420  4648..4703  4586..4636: -0.8 A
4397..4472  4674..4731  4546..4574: 0.3 A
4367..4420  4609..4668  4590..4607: -1.7 A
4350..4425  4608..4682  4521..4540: -1.1 A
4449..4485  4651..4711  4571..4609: -1.7 A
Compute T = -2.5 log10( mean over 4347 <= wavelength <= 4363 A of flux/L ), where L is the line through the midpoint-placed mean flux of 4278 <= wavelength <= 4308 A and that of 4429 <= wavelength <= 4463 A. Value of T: 0.05 mag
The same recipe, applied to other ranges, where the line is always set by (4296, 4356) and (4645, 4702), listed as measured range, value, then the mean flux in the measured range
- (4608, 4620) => -0.010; 11.5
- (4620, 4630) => 0.122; 10.3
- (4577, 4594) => 0.011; 10.9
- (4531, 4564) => 0.012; 10.5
